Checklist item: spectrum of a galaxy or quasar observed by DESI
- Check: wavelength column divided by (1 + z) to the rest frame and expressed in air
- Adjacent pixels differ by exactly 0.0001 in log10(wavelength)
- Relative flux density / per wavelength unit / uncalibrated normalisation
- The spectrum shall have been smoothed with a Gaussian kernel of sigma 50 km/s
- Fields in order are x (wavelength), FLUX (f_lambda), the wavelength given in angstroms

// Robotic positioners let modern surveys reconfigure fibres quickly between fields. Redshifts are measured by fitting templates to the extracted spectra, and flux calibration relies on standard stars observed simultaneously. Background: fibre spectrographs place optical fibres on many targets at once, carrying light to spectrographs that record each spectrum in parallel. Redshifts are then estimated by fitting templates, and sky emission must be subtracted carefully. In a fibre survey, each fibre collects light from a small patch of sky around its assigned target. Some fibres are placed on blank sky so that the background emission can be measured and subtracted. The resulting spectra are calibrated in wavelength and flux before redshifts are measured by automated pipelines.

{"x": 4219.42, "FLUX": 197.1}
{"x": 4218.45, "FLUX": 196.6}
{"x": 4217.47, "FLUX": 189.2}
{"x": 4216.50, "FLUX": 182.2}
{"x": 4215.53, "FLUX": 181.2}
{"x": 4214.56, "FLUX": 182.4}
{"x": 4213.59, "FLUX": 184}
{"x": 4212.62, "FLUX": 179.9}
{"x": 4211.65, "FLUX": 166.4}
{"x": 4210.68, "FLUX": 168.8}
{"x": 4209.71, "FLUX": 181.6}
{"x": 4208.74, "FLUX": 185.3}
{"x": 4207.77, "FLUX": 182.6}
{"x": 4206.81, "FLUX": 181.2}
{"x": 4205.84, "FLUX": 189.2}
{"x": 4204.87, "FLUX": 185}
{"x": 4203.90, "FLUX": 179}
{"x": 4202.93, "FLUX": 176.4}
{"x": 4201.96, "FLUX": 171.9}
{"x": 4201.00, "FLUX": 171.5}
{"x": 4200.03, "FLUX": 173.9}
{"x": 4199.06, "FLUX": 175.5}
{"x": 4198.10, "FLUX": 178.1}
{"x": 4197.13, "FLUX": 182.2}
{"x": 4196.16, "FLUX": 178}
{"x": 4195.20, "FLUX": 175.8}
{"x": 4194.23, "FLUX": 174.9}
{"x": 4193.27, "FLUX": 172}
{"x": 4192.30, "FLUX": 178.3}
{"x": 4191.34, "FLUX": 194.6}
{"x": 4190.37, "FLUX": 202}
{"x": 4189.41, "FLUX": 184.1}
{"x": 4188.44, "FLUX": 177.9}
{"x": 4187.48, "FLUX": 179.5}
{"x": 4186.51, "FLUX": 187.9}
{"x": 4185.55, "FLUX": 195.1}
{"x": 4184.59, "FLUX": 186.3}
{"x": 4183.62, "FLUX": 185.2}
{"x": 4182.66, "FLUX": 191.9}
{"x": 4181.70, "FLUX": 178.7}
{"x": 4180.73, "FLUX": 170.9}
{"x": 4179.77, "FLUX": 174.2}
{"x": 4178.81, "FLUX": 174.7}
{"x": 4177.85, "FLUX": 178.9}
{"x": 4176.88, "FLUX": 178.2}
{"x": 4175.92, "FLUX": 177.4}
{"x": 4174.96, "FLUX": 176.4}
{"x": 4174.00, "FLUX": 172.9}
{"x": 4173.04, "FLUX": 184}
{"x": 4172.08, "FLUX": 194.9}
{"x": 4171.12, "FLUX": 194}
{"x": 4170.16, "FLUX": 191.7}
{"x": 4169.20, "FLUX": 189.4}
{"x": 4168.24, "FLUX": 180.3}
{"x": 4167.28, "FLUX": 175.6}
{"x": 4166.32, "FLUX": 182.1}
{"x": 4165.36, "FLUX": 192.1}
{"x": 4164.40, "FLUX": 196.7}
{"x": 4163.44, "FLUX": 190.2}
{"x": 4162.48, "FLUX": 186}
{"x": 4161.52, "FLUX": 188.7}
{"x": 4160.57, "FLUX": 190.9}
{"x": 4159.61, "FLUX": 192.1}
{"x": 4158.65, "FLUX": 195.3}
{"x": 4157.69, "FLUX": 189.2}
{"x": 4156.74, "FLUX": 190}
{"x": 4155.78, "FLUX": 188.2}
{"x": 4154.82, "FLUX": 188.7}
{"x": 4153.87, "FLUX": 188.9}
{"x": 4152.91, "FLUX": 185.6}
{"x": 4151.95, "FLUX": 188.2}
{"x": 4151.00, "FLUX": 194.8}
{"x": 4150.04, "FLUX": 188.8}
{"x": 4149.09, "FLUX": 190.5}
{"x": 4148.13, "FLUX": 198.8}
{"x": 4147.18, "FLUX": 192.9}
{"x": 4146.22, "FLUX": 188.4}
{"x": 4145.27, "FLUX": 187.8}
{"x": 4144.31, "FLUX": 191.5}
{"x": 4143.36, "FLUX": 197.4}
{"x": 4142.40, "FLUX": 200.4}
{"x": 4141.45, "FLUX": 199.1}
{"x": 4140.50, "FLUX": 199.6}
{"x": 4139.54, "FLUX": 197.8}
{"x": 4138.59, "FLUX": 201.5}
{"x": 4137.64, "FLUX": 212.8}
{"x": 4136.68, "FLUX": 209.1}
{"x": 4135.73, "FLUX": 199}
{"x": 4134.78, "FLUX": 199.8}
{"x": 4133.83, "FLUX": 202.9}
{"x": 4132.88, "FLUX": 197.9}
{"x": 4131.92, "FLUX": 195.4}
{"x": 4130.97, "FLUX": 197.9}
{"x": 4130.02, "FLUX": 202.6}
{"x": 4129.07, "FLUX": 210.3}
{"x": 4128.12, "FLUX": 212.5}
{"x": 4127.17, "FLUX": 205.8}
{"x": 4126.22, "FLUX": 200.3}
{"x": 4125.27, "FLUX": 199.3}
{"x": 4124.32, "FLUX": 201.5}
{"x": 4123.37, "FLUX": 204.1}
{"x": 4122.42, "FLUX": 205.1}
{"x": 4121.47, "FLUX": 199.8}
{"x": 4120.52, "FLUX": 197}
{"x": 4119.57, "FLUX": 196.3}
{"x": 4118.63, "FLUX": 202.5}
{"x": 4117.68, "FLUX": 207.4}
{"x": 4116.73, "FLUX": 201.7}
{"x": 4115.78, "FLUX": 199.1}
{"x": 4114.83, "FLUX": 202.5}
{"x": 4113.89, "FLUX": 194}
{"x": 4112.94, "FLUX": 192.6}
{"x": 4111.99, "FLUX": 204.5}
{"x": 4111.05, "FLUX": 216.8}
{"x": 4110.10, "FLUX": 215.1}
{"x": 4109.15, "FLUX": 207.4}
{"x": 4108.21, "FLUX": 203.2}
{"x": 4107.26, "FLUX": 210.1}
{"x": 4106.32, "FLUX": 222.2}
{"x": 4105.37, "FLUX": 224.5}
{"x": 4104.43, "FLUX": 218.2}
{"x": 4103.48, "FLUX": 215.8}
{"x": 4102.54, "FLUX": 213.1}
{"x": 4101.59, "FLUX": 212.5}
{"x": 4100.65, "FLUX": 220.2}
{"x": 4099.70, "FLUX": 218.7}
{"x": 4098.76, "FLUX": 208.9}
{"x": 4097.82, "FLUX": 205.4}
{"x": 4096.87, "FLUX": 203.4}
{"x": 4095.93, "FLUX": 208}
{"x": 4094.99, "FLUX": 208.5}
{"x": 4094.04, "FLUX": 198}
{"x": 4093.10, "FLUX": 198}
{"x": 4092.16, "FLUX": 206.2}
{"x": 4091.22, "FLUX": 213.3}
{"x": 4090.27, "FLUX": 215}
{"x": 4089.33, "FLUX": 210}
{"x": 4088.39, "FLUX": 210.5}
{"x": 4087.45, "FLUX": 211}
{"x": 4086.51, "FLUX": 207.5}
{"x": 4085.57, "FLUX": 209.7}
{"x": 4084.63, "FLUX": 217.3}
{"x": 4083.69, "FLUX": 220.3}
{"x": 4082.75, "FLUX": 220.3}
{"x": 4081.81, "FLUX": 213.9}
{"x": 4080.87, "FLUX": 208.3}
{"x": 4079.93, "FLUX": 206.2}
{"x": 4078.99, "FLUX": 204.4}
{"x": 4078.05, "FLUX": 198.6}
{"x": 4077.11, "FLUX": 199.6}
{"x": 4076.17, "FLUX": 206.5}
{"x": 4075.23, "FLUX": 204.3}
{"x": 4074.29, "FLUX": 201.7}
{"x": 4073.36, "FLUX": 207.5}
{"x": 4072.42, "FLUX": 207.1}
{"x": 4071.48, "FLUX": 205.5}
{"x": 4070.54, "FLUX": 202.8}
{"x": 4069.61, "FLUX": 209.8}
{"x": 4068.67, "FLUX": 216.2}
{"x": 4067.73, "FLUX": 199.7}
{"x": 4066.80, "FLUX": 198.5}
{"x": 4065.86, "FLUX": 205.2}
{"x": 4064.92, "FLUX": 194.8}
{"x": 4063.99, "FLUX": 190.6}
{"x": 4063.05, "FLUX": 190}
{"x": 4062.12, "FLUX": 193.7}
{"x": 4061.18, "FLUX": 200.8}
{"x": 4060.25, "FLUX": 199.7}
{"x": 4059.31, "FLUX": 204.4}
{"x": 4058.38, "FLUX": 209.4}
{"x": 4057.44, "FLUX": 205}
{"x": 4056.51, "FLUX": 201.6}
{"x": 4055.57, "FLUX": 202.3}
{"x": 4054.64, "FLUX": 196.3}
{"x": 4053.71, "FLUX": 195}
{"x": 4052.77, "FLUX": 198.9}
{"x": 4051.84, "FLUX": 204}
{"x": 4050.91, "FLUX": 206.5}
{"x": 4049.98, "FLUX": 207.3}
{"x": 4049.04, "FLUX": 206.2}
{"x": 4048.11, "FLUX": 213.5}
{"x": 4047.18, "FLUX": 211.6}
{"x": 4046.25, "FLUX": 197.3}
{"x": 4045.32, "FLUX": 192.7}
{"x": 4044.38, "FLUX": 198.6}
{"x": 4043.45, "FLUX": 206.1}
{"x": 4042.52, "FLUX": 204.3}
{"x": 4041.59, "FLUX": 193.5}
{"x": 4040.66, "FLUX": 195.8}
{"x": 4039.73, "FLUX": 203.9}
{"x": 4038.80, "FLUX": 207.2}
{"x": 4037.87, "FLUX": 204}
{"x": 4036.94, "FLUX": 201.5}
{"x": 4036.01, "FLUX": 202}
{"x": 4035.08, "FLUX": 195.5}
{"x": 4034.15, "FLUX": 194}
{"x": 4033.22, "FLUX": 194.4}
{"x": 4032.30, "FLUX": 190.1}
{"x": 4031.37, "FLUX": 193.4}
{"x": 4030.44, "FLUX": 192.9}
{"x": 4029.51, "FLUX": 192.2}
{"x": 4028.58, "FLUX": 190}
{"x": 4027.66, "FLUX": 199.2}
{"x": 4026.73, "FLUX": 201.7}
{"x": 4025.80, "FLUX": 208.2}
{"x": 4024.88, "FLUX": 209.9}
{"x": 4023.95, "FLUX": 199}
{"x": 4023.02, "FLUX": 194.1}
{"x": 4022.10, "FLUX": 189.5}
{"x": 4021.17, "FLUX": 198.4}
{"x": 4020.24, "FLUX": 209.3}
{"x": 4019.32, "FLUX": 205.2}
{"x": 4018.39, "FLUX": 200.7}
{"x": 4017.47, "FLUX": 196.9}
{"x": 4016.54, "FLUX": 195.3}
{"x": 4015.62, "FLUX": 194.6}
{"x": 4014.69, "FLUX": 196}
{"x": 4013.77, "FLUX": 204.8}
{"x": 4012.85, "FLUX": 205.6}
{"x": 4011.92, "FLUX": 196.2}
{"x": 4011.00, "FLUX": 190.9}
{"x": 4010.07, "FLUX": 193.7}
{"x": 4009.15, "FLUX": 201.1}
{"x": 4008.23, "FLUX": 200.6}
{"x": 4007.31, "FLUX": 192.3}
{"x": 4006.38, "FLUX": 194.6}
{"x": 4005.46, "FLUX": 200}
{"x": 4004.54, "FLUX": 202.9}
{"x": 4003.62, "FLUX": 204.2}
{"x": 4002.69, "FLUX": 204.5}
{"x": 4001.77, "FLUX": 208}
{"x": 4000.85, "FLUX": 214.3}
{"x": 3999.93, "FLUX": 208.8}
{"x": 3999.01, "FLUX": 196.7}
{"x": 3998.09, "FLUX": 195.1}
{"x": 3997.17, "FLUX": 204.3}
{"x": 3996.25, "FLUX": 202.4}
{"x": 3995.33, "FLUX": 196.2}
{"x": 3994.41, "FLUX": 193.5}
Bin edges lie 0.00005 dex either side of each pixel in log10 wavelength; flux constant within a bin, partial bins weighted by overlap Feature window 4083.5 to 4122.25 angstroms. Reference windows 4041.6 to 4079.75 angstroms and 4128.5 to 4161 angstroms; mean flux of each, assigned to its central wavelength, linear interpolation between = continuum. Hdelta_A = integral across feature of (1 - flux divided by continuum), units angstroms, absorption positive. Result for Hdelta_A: -1.8 angstroms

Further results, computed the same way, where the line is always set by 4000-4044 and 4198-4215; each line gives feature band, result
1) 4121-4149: -2.0 angstroms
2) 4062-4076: -0.6 angstroms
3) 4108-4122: -1.0 angstroms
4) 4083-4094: -1.1 angstroms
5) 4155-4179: -0.4 angstroms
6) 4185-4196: -0.2 angstroms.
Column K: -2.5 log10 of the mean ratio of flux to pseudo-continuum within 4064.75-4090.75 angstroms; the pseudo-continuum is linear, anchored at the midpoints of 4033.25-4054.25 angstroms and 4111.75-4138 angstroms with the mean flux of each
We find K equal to -0.032 mag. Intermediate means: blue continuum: 202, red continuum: 202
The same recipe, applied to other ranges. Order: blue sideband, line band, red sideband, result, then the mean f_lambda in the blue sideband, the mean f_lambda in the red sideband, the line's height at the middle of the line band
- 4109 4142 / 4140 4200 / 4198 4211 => 0.02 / 203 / 179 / 189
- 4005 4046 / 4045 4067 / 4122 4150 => -0.01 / 198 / 200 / 199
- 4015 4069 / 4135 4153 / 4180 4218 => -0.05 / 200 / 181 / 188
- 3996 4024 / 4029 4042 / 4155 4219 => 0.00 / 200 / 183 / 198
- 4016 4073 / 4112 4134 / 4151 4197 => -0.06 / 201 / 185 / 191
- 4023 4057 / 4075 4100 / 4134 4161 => -0.06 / 200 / 195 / 198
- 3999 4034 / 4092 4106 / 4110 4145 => -0.05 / 199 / 202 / 201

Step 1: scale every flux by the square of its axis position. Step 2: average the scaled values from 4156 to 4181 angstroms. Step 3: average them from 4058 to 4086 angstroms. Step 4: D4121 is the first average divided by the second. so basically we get 0.95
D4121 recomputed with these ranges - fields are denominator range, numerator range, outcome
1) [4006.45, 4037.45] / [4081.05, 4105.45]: 1.11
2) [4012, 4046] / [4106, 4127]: 1.07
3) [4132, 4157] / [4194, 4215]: 0.94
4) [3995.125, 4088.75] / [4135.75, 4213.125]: 0.98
